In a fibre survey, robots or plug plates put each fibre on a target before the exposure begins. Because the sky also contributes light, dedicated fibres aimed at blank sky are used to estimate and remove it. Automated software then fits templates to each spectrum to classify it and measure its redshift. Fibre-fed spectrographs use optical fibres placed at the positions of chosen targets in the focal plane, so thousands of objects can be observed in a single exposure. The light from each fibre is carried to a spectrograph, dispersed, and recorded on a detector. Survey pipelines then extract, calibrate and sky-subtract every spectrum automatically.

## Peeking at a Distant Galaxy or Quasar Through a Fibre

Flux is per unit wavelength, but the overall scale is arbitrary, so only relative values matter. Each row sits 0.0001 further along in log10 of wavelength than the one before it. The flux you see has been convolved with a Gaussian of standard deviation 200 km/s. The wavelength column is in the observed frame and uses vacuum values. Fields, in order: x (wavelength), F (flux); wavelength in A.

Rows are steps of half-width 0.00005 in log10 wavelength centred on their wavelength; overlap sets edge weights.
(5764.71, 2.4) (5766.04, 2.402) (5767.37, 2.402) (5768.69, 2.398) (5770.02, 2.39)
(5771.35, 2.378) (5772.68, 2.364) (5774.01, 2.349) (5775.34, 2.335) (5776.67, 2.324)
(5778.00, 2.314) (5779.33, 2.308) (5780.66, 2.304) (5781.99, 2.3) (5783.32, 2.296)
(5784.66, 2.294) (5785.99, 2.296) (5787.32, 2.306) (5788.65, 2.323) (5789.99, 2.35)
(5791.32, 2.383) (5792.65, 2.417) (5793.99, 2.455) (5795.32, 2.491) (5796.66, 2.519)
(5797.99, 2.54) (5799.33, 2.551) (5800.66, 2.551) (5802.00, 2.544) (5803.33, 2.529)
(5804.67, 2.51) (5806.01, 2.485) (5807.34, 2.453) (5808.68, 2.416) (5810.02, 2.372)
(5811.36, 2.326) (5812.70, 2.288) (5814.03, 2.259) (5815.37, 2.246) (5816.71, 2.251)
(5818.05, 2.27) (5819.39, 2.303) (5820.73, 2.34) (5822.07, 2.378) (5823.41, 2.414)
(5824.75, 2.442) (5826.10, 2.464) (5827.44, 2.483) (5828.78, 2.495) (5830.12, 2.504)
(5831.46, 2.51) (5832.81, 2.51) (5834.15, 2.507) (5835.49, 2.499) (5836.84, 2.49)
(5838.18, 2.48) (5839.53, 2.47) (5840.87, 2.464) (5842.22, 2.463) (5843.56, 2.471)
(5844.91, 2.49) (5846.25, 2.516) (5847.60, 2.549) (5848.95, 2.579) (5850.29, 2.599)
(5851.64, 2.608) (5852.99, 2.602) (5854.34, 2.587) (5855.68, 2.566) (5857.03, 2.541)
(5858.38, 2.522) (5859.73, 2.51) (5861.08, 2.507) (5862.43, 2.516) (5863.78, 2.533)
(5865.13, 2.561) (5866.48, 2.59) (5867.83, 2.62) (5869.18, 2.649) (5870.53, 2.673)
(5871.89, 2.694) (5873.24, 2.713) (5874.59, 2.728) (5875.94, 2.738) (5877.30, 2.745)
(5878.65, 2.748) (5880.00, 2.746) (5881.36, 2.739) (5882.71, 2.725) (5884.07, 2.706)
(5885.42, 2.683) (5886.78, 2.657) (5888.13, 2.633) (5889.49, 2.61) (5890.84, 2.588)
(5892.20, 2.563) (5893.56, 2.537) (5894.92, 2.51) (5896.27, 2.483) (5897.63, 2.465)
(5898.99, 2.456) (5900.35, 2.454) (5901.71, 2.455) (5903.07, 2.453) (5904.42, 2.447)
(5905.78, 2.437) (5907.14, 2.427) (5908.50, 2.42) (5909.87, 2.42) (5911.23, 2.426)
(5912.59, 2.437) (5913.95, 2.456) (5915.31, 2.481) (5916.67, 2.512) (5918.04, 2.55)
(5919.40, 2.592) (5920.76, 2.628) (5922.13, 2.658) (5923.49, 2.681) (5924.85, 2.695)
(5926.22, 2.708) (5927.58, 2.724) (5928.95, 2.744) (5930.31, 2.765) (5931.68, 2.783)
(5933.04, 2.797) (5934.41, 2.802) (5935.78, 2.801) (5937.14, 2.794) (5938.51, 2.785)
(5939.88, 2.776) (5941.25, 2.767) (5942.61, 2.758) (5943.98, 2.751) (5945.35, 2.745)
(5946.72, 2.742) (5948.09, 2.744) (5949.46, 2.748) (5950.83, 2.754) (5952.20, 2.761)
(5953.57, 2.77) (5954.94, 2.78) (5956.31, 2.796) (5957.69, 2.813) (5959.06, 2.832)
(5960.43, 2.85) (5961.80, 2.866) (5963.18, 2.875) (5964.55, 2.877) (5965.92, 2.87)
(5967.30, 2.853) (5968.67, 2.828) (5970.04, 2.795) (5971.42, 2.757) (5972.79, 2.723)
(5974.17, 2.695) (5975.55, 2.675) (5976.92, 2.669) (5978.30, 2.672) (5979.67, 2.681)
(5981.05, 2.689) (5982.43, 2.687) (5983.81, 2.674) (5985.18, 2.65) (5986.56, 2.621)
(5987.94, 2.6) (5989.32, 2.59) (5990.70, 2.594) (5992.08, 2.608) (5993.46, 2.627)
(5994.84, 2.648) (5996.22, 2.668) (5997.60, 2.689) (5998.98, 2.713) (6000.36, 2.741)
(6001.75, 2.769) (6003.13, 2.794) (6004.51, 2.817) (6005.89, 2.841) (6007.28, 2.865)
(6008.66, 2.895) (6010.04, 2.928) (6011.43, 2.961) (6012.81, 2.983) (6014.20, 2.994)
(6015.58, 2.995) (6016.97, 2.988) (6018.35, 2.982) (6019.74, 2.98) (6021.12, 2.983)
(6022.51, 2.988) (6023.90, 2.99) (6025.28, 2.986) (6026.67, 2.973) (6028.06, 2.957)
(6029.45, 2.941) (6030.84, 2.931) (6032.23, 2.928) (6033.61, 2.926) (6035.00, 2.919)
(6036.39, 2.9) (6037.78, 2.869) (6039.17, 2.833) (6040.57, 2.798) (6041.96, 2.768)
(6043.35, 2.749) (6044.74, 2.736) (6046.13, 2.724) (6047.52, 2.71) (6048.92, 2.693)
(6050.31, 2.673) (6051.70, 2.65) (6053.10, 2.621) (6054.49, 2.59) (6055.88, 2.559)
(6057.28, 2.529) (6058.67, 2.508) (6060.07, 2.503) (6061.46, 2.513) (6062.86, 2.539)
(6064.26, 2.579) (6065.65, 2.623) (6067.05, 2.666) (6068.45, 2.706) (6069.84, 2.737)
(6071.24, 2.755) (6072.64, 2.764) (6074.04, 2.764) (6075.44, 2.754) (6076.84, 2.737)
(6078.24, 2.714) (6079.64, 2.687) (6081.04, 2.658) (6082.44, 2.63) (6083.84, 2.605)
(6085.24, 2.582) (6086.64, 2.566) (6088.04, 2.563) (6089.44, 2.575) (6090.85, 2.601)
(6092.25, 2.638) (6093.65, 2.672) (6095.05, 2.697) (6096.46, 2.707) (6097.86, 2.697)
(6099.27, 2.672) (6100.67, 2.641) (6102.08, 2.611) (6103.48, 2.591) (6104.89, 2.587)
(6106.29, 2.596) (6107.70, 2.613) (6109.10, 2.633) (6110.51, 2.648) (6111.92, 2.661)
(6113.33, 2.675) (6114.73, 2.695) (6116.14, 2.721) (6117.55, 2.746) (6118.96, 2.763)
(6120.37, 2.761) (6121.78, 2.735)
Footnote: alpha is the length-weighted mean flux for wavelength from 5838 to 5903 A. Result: 2.58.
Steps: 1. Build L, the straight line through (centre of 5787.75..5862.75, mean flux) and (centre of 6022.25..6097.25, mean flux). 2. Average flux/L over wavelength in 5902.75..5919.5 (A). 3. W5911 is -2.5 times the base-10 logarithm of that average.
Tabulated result 0.041 mag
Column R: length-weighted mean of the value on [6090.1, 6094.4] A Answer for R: 2.64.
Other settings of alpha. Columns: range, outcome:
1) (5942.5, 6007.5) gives 2.74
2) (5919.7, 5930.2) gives 2.69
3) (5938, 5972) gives 2.8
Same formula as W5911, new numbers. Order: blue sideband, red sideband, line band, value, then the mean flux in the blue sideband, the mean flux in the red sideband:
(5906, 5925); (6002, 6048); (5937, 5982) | -0.04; 2.52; 2.9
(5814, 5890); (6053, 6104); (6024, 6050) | -0.09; 2.54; 2.64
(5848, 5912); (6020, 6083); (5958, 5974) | -0.06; 2.58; 2.75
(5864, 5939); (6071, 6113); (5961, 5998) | -0.03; 2.62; 2.65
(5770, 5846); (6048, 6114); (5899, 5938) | -0.04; 2.41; 2.64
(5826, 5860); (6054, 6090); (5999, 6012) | -0.09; 2.52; 2.63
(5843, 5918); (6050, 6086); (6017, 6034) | -0.13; 2.56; 2.64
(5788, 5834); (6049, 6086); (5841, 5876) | -0.05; 2.42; 2.64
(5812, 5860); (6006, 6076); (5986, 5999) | 0.04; 2.46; 2.8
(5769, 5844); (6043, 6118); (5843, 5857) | -0.05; 2.41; 2.65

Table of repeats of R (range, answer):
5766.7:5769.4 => 2.4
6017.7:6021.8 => 2.98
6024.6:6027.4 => 2.97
